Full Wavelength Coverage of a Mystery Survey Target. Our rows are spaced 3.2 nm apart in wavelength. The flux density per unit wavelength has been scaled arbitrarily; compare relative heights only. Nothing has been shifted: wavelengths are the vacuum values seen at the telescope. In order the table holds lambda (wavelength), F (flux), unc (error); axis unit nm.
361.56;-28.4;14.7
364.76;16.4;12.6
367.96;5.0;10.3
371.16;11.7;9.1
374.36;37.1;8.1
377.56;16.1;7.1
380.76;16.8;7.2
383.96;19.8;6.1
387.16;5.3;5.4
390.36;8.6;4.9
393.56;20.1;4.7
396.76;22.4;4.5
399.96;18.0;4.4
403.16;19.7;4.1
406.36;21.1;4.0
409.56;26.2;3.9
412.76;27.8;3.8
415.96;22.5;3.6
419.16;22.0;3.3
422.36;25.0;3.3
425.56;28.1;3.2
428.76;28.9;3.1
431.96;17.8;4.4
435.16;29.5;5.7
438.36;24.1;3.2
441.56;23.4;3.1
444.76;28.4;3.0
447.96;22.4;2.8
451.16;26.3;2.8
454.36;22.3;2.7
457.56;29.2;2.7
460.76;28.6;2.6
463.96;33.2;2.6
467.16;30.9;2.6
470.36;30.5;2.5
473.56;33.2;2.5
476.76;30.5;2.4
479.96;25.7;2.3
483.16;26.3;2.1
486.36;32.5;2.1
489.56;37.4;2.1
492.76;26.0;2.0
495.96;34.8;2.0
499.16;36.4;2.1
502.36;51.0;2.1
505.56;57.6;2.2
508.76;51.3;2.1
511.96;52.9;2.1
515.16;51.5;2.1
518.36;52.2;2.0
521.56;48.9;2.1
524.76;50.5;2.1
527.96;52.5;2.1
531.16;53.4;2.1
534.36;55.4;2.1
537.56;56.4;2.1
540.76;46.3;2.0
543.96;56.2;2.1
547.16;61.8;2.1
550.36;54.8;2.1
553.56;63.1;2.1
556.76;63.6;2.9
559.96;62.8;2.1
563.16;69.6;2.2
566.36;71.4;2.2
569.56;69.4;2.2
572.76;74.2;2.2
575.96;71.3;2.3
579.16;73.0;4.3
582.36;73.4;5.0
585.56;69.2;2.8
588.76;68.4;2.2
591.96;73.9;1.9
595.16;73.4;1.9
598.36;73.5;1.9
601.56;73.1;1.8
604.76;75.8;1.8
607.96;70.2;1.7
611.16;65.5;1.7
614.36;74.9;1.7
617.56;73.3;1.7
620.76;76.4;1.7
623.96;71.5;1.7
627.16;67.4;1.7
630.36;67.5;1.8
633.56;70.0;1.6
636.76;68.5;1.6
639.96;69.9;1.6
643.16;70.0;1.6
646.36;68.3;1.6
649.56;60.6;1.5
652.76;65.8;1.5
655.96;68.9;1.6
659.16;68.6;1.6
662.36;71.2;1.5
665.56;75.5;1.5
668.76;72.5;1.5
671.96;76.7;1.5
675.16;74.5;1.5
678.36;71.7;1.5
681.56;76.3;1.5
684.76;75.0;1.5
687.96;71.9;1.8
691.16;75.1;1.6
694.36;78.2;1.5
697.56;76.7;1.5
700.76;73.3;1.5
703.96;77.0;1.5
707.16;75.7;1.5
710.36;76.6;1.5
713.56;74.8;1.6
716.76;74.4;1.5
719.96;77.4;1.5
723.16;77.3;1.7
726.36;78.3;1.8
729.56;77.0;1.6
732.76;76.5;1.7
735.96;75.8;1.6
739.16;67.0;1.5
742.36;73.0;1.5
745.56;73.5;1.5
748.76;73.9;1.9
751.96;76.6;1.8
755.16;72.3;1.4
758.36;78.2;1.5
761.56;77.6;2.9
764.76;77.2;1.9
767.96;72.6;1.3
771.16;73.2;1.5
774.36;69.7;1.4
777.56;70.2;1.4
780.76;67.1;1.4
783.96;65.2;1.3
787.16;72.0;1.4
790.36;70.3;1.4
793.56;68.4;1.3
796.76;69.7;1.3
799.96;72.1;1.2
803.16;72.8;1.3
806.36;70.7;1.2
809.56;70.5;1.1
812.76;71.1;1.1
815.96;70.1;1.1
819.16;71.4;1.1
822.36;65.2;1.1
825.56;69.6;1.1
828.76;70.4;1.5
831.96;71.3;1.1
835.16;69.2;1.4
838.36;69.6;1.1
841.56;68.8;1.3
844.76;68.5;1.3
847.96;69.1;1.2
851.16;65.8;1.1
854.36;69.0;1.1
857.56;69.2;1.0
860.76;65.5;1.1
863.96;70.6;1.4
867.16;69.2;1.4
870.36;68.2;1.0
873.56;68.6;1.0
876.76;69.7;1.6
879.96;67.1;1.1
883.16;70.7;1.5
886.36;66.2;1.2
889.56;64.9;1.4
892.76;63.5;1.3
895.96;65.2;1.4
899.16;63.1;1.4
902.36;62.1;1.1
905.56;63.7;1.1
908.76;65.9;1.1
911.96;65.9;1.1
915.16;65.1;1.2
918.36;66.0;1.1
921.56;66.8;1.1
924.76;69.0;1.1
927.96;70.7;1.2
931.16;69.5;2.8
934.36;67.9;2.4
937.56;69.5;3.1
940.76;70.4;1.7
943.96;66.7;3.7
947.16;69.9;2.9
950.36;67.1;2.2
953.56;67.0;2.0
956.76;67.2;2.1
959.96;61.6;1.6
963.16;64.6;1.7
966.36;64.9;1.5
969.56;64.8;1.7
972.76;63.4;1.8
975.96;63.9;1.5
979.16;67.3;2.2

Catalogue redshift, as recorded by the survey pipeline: 0.25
